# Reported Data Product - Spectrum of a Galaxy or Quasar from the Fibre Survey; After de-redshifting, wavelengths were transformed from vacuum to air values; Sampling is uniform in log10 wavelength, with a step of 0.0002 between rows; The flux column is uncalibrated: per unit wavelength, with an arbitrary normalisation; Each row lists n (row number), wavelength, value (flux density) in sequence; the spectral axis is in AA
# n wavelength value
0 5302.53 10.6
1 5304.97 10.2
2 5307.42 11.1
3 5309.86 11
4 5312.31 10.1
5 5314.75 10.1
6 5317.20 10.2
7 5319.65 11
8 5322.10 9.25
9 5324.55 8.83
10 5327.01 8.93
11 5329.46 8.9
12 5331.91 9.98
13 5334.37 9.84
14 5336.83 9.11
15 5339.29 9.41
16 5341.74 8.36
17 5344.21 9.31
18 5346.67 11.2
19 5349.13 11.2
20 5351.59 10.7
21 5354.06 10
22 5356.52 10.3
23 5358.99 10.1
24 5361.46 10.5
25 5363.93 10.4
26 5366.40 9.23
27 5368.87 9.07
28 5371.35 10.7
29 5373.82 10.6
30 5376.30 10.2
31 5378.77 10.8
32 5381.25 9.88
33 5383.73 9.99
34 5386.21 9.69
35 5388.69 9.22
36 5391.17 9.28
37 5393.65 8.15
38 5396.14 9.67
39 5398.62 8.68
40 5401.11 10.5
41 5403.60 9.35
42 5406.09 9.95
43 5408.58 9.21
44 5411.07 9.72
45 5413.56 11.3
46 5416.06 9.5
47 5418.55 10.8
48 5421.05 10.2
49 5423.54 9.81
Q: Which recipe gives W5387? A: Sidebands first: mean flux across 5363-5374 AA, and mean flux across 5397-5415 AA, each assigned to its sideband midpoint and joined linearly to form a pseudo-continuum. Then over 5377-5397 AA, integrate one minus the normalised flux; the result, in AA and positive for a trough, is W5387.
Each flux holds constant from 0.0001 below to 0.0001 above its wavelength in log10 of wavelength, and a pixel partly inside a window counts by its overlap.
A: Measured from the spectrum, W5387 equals 0.6 AA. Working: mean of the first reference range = 9.93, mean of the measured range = 9.6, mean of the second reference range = 9.81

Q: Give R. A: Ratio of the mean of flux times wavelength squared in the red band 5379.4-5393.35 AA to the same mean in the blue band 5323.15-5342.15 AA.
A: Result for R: 1.06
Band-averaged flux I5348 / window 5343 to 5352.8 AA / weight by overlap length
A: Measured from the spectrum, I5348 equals 10.6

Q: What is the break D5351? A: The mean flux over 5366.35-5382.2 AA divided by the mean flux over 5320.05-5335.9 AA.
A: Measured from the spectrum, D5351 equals 1.08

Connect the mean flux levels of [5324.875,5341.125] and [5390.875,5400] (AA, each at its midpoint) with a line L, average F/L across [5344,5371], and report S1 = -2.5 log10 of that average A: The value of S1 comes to -0.12 mag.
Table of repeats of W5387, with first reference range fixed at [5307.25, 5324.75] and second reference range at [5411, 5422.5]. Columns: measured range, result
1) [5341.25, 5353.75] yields 0.0 AA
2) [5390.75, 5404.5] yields 1.4 AA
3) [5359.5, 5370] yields 0.5 AA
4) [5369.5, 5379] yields -0.1 AA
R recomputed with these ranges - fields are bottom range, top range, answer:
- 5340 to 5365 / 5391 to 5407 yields 0.93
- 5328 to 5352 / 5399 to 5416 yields 1.04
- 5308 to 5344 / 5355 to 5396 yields 1.04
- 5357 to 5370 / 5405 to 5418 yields 1.03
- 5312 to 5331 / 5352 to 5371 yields 1.05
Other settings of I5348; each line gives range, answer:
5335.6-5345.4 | 9.04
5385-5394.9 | 9.08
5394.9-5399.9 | 9.19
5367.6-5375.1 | 10.1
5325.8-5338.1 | 9.35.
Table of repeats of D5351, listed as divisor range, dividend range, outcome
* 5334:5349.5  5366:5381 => 1.05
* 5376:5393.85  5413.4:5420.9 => 1.07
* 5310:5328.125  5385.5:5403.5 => 0.94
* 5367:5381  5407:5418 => 0.98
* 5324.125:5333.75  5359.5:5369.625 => 1.07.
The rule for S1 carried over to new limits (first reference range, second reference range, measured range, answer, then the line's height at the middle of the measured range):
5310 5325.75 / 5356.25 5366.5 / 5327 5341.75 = 0.08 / 10.1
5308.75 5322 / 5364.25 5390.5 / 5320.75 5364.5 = 0.04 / 10.2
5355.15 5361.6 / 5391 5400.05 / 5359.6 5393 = -0.04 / 9.62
